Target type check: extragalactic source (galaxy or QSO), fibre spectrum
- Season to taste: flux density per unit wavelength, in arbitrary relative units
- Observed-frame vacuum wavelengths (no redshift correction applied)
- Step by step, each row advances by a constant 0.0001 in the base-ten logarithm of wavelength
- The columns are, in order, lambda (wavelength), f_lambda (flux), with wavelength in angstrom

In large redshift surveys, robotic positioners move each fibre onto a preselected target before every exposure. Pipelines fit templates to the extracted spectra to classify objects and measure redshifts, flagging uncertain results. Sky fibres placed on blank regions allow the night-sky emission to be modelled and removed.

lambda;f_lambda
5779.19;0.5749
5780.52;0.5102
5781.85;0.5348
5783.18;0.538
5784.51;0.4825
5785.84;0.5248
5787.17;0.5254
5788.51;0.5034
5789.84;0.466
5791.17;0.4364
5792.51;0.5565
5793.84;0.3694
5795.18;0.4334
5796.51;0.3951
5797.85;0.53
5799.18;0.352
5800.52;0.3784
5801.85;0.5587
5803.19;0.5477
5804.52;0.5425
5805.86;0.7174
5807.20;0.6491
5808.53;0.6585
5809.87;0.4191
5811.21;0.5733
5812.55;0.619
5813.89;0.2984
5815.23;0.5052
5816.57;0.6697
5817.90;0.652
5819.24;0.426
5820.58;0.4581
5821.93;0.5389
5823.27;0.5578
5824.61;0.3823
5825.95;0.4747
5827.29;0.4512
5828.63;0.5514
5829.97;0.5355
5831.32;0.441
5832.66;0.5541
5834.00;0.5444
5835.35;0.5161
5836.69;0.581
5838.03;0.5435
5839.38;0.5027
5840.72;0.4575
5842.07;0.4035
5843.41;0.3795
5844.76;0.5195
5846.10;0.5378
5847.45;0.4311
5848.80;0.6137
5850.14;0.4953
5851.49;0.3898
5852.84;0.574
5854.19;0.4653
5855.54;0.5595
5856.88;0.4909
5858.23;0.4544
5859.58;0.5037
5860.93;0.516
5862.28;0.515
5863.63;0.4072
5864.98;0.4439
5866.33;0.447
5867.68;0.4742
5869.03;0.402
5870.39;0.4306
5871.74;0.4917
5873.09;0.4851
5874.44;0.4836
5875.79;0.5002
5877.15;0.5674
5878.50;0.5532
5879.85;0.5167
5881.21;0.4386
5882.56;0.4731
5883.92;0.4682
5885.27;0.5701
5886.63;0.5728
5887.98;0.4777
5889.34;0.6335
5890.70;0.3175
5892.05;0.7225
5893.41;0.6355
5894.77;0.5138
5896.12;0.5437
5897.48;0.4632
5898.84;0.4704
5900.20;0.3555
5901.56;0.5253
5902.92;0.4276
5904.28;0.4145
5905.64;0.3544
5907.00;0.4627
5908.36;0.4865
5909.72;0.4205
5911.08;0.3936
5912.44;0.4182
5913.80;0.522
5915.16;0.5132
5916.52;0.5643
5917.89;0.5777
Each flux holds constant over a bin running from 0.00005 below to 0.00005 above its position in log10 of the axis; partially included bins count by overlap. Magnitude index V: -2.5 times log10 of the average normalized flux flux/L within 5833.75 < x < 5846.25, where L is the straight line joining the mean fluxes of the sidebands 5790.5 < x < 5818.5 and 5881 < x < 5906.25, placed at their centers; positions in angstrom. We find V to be 0.028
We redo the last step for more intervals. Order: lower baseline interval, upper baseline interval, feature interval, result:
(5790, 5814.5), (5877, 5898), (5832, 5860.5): 0.03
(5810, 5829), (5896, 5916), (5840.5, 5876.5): 0.01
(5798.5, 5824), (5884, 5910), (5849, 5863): 0.03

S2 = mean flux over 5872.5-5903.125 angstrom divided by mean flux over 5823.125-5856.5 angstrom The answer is 1.0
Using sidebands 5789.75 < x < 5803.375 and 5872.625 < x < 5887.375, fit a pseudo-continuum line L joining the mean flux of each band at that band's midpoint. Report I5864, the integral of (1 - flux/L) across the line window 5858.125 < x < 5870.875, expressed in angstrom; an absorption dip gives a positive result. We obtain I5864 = 1.0 angstrom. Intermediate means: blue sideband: 0.453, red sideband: 0.512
